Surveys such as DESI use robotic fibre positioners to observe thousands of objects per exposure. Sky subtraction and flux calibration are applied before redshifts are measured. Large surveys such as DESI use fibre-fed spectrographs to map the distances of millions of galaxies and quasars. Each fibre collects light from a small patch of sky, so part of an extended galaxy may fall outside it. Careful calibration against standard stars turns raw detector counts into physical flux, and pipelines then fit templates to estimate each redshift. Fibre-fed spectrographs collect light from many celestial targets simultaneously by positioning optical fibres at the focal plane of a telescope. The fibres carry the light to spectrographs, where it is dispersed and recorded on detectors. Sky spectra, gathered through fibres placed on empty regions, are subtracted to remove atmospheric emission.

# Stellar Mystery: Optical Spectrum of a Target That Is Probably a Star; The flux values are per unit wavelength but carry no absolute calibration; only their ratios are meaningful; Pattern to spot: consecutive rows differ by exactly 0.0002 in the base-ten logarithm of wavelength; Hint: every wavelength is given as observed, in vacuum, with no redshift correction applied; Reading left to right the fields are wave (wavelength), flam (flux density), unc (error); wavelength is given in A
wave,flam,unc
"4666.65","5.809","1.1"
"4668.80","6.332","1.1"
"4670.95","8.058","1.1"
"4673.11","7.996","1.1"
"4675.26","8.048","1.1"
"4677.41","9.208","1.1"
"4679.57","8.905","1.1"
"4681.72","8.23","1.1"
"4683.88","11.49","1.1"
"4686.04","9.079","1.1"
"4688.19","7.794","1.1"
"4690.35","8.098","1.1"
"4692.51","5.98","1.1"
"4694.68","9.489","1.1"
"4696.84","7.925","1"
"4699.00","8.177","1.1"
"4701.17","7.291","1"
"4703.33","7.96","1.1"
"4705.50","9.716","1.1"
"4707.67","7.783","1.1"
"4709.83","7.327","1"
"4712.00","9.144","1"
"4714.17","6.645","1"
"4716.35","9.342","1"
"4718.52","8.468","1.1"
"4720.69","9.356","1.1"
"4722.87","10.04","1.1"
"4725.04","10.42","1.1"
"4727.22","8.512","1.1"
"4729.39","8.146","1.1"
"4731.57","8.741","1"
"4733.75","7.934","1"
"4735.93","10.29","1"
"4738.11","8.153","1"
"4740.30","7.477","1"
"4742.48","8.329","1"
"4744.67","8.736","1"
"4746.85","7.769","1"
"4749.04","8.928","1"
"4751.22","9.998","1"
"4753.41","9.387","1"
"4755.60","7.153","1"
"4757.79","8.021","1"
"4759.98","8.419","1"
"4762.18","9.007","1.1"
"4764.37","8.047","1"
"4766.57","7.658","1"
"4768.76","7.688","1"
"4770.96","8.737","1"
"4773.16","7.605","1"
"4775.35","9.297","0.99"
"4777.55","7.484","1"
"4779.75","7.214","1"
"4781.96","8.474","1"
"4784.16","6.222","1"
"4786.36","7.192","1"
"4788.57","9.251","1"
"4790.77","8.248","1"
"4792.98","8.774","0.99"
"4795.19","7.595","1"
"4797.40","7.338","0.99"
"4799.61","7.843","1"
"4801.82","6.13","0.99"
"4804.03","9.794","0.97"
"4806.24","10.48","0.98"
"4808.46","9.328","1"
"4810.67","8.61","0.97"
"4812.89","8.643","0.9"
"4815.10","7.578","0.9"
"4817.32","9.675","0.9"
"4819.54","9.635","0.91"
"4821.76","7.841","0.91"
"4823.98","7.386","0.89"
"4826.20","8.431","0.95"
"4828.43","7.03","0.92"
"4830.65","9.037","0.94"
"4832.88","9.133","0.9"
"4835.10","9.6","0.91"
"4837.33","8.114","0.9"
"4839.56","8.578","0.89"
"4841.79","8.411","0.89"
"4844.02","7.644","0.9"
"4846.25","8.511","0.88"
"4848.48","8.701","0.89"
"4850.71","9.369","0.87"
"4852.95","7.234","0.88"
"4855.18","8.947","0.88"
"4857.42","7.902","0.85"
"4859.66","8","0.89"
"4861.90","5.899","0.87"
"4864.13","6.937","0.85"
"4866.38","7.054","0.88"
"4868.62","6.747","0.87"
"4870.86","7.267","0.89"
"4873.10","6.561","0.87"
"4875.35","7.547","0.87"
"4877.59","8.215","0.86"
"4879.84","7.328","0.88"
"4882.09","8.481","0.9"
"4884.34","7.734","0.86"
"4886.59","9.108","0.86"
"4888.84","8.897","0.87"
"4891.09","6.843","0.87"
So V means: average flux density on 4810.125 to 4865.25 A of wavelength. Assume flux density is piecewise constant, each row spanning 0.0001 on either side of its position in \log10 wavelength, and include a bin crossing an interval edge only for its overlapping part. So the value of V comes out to 8.27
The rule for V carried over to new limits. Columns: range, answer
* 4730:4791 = 8.26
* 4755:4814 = 8.17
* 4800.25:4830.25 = 8.51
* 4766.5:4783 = 8.04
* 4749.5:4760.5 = 8.63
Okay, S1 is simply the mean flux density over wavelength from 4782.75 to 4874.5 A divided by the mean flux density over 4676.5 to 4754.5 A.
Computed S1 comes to 0.94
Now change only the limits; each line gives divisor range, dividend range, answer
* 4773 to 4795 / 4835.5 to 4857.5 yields 1.05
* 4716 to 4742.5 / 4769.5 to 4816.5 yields 0.92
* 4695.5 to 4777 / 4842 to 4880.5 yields 0.90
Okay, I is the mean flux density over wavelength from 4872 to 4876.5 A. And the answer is 7.07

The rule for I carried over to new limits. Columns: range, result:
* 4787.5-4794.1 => 8.75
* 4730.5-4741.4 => 8.52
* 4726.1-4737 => 8.73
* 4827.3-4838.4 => 8.58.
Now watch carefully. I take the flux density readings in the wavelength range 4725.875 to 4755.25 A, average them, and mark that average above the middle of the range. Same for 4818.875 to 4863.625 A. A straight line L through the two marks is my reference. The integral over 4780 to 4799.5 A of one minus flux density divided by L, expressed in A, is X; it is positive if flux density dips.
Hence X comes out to 1.34 A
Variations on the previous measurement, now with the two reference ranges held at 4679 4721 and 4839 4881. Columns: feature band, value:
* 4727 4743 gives -0.40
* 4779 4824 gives -1.81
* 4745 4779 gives -0.90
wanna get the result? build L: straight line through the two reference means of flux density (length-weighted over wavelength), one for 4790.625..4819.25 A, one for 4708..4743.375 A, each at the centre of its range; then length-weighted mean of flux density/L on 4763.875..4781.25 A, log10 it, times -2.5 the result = 0.077 mag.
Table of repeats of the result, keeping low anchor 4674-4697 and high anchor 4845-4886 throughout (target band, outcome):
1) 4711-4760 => -0.04 mag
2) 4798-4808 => -0.07 mag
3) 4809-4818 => -0.09 mag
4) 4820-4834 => -0.04 mag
